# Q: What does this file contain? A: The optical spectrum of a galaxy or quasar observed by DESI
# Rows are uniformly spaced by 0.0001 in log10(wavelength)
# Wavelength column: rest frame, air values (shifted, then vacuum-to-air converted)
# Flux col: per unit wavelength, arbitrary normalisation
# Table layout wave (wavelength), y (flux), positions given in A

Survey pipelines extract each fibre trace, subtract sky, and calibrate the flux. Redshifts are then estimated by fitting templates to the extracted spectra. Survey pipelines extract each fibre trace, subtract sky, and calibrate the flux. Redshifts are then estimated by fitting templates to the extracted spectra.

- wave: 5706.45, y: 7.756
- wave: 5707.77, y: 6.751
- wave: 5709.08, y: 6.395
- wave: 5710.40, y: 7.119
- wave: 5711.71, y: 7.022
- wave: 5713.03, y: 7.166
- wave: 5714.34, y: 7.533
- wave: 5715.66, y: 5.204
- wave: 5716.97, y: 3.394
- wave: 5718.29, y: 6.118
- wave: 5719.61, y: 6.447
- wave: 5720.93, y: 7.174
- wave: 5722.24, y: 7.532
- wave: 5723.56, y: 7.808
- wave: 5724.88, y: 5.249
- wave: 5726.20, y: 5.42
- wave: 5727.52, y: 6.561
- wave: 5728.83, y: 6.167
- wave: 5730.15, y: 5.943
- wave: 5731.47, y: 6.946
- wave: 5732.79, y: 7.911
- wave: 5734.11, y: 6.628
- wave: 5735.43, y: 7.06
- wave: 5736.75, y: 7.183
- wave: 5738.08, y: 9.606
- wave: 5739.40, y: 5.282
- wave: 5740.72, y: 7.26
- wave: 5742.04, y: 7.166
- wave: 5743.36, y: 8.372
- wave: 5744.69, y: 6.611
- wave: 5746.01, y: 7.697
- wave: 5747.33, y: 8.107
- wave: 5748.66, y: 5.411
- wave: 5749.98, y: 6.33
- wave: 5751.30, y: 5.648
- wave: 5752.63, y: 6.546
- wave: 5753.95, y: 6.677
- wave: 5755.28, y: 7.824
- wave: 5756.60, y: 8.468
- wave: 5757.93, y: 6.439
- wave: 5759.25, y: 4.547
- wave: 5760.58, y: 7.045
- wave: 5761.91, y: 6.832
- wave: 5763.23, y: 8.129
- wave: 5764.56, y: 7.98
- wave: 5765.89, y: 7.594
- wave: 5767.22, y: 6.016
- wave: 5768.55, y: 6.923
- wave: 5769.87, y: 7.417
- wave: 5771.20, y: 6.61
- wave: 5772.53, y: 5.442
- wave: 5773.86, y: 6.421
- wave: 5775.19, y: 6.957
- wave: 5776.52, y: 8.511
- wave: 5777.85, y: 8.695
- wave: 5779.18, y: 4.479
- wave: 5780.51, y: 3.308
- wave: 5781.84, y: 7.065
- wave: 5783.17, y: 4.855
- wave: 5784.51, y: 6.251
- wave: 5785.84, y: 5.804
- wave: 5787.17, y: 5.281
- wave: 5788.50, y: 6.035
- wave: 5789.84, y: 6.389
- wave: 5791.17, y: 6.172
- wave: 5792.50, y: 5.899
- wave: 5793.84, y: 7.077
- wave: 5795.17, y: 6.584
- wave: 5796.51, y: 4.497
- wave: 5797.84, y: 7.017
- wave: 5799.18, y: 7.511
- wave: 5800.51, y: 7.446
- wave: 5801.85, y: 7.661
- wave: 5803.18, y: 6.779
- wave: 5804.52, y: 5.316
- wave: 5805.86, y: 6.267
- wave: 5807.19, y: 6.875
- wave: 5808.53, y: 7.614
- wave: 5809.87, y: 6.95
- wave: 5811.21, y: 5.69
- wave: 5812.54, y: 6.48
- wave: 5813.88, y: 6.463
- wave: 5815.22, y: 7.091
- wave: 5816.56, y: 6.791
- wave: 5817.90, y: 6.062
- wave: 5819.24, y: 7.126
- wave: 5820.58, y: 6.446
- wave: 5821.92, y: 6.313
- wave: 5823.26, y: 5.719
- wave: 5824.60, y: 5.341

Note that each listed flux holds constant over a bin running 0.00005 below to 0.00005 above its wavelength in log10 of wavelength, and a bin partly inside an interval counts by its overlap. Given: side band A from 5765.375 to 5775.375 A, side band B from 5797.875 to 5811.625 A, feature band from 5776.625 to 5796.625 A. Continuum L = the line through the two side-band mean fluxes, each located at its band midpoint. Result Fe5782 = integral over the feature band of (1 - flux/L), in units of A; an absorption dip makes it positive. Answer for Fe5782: 2.2 A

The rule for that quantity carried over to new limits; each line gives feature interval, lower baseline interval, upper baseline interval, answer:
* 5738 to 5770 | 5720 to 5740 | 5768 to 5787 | -2.0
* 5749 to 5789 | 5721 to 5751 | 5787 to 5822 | 1.2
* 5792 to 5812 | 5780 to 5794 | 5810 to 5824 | -1.6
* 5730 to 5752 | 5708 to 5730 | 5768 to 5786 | -2.3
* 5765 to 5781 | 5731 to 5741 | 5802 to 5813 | 0.7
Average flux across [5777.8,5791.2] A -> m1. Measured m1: 5.7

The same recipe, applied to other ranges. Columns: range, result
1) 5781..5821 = 6.44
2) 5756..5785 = 6.63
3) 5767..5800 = 6.3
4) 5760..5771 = 7.22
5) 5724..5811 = 6.65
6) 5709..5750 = 6.76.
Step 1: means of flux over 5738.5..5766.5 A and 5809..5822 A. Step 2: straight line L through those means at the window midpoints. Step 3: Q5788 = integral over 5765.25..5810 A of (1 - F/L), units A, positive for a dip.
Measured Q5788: 1.9 A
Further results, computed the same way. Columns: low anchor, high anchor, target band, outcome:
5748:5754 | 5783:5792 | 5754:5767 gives -2.4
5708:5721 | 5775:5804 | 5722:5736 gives -0.6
